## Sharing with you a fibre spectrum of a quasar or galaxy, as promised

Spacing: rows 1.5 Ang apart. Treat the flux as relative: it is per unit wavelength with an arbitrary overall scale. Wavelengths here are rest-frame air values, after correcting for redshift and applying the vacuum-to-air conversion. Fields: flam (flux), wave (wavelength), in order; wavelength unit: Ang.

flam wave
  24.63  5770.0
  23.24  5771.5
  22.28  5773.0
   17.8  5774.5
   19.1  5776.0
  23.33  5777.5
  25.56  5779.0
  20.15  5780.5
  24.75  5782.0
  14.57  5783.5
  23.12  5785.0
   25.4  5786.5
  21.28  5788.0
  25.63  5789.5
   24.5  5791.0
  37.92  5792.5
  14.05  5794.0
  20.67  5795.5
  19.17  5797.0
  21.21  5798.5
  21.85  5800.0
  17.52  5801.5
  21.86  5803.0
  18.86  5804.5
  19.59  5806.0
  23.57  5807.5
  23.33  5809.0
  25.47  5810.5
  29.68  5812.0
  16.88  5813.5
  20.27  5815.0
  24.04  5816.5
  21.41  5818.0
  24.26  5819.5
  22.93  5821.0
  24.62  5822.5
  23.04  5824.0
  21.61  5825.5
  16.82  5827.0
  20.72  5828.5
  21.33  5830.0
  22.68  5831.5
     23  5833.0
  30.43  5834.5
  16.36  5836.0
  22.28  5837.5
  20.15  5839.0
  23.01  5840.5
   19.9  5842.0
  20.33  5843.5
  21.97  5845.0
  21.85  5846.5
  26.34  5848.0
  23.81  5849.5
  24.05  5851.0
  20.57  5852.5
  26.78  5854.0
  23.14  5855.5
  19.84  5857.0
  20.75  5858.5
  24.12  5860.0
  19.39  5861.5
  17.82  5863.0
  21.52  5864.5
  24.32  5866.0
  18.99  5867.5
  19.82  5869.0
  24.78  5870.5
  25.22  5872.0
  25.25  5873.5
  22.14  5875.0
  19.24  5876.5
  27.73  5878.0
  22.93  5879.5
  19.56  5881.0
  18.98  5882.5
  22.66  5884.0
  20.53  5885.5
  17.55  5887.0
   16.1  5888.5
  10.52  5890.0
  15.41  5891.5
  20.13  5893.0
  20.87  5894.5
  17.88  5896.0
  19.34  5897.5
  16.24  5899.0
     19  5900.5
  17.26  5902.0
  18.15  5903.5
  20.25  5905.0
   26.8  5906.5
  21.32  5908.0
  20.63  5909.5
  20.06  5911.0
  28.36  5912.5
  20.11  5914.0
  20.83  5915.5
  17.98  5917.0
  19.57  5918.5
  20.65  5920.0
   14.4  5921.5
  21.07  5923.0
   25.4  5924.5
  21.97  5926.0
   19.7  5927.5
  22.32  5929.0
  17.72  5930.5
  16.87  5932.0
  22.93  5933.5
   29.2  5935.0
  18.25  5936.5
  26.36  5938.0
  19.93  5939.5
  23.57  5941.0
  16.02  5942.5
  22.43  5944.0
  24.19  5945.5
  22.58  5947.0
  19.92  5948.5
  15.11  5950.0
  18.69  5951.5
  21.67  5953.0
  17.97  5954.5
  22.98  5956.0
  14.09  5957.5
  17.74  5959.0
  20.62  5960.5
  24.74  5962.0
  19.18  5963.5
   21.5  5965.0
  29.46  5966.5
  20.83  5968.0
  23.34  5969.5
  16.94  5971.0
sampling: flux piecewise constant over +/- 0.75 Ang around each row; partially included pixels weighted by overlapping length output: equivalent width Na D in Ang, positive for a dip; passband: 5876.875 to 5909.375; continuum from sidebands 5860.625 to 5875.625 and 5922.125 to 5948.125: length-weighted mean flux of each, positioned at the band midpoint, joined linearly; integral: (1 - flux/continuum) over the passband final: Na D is 3.5 Ang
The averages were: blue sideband 21.9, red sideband 21.7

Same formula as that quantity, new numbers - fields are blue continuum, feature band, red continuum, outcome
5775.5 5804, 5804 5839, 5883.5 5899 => -2.4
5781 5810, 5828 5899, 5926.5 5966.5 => 0.8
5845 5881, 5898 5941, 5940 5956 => 0.4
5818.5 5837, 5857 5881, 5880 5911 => -2.2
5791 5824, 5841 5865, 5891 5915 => -0.8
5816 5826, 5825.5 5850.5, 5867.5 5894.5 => 0.5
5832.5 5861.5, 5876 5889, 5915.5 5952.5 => 0.6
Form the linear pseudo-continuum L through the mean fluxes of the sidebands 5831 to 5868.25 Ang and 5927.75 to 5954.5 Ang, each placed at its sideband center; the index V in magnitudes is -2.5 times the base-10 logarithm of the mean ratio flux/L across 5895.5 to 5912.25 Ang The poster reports 0.07 mag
